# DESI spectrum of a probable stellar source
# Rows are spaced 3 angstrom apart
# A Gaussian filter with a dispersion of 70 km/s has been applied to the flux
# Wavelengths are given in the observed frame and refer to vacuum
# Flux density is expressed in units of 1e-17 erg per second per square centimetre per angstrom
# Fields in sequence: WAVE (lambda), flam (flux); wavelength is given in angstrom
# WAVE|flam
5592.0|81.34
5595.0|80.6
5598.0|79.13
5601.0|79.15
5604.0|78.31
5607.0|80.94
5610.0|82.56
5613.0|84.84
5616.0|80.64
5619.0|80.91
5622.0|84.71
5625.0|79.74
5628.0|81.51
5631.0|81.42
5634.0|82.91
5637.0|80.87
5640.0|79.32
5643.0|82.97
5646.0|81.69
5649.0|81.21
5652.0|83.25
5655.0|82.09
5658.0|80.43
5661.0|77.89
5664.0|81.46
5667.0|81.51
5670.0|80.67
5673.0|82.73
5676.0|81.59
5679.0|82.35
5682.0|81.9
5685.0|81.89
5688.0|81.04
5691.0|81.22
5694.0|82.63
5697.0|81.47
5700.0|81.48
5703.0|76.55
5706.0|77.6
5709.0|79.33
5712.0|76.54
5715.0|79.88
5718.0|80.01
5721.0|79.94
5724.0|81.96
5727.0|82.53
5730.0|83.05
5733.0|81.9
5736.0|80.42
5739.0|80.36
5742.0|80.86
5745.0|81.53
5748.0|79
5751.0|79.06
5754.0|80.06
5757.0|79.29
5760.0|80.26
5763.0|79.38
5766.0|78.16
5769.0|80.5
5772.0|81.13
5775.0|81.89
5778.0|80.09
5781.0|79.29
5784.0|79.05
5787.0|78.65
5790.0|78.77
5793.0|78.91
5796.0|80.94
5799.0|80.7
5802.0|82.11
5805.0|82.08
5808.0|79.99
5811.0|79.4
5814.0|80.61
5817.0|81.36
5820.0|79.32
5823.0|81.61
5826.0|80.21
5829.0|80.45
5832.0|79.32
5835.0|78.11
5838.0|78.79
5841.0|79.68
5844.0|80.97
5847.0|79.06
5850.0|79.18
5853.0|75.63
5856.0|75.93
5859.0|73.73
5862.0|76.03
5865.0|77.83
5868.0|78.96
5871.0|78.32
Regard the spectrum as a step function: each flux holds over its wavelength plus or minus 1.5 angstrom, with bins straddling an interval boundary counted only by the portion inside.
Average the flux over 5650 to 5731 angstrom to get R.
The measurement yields 80.8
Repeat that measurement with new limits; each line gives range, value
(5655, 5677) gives 81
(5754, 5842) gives 80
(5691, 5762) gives 80.3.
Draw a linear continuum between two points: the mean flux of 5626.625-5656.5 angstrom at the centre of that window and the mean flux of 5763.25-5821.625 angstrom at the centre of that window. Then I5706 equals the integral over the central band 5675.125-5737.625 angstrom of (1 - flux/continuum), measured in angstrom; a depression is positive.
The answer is 0.25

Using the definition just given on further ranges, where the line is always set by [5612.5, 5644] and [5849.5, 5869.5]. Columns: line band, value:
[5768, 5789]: -0.4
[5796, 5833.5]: -1.4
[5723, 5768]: -0.8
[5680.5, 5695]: -0.2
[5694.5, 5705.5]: 0.0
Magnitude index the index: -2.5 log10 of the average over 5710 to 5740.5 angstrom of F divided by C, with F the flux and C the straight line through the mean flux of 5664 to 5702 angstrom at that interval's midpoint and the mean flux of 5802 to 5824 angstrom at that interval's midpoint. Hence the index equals 0.01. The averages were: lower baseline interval 81.6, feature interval 80.6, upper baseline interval 80.7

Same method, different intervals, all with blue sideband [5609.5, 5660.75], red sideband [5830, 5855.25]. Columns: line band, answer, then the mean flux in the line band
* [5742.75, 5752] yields 0.002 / 80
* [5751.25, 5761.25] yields 0.003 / 79.8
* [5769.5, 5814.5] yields -0.010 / 80.2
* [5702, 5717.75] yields 0.034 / 78.2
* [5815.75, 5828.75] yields -0.021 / 80.6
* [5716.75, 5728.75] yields -0.009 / 81.2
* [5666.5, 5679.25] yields -0.007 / 81.7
